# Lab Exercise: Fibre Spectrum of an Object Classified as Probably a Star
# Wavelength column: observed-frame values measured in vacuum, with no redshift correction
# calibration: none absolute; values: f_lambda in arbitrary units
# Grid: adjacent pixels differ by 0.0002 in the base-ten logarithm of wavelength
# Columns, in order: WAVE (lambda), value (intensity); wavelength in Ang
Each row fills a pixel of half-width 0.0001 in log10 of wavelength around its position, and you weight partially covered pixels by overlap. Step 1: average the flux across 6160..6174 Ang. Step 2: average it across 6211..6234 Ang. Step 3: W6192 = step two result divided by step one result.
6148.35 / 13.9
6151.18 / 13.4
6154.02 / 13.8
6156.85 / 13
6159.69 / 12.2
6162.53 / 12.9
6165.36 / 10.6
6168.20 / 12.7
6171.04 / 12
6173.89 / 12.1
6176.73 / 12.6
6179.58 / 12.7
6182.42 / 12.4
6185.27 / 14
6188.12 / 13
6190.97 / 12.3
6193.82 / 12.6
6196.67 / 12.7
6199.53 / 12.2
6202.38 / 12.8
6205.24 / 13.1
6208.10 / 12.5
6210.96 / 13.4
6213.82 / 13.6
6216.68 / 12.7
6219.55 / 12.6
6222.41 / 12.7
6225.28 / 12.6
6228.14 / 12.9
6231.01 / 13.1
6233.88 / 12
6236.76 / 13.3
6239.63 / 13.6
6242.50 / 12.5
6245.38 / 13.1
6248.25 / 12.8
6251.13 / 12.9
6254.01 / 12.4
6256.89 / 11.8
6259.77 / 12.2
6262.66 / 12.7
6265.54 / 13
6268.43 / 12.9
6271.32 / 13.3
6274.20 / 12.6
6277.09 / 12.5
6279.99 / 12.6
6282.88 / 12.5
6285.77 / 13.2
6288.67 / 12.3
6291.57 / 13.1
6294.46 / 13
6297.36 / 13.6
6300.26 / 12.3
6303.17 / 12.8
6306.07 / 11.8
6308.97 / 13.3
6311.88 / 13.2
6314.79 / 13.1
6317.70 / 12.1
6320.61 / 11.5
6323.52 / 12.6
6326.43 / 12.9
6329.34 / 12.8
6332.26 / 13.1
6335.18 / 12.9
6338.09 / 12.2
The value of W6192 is 1.07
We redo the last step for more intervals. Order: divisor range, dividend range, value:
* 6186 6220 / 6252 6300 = 0.99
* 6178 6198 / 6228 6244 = 1.01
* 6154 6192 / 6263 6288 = 1.02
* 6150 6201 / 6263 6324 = 1.01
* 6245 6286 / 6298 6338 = 1.00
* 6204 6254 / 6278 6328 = 0.99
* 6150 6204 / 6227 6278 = 1.01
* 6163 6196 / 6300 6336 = 1.01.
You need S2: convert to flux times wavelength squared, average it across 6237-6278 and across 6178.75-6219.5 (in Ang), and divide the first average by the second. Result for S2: 1.01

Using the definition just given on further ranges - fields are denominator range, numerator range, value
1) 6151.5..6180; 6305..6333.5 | 1.06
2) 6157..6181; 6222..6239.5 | 1.07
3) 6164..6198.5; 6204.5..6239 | 1.05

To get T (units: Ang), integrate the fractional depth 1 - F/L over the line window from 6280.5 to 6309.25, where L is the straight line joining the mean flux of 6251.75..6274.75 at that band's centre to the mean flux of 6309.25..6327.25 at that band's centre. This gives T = -0.3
